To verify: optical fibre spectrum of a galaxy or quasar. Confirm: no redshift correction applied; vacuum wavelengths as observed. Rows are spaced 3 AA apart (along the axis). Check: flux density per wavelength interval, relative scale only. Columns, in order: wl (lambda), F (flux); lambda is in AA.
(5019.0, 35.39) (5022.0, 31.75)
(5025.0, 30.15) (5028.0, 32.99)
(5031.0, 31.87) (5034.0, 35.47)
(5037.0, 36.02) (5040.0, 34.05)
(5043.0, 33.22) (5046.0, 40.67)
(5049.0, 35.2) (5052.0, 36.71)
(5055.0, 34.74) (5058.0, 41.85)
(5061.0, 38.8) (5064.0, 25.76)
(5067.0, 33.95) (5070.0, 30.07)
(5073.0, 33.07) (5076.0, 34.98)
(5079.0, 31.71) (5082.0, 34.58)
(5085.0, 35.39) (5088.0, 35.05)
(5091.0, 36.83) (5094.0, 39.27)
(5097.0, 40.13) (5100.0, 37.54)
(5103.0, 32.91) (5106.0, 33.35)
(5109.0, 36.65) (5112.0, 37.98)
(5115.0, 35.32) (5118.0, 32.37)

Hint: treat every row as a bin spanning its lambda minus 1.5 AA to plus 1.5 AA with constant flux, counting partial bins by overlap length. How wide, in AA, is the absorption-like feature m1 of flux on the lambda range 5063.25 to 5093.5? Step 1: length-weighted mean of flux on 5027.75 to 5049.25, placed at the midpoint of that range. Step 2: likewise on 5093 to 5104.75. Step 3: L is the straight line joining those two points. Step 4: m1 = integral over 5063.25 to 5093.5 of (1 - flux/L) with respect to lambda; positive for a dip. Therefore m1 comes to 2.50 AA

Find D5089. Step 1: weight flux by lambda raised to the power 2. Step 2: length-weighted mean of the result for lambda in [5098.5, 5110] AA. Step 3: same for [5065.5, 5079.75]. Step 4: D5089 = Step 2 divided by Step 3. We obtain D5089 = 1.1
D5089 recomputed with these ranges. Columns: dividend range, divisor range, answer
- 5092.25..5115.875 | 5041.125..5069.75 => 1.06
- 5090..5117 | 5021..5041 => 1.13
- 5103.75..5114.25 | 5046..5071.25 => 1.04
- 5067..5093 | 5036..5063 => 0.94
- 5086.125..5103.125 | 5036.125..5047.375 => 1.06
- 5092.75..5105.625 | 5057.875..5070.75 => 1.12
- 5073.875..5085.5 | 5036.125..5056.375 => 0.96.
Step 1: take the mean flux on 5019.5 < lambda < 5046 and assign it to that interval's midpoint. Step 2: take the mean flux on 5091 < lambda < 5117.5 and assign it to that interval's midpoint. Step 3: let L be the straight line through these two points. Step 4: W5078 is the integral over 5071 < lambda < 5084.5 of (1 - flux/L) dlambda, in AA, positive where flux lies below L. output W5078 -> 0.7 AA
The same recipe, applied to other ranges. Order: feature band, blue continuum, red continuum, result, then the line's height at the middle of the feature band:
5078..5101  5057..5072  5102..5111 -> -1.4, 34.3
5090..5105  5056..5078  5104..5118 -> -1.0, 34.9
